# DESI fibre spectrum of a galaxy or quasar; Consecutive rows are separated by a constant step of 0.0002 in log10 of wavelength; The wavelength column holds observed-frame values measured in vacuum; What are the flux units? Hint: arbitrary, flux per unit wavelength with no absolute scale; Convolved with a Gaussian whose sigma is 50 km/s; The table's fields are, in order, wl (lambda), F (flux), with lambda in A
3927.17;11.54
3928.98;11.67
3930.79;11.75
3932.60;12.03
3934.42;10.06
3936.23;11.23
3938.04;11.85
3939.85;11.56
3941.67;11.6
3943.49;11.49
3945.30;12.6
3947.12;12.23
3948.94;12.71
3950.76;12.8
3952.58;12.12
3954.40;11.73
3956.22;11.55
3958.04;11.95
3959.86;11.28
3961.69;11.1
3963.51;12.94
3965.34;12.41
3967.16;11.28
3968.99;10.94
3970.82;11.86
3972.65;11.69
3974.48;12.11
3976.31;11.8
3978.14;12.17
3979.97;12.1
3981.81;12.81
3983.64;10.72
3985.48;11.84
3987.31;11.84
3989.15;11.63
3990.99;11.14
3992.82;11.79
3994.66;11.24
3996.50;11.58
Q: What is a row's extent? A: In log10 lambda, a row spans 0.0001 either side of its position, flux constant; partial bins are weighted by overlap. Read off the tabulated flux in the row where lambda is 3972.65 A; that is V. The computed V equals 11.69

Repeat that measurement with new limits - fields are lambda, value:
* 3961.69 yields 11.1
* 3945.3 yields 12.6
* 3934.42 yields 10.06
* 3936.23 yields 11.23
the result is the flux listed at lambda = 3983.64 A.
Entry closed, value 10.72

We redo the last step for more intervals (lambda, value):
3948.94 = 12.71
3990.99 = 11.14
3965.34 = 12.41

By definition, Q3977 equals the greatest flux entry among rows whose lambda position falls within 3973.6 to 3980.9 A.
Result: 12.17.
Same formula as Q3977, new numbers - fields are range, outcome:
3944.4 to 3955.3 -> 12.8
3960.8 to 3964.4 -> 12.94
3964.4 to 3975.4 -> 12.41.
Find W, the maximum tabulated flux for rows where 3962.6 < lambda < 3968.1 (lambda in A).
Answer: 12.94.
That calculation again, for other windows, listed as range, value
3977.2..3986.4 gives 12.81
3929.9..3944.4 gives 12.03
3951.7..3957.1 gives 12.12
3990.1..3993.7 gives 11.79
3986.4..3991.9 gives 11.84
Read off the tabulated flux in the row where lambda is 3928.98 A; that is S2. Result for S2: 11.67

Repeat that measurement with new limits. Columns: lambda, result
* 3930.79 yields 11.75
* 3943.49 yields 11.49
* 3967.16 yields 11.28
